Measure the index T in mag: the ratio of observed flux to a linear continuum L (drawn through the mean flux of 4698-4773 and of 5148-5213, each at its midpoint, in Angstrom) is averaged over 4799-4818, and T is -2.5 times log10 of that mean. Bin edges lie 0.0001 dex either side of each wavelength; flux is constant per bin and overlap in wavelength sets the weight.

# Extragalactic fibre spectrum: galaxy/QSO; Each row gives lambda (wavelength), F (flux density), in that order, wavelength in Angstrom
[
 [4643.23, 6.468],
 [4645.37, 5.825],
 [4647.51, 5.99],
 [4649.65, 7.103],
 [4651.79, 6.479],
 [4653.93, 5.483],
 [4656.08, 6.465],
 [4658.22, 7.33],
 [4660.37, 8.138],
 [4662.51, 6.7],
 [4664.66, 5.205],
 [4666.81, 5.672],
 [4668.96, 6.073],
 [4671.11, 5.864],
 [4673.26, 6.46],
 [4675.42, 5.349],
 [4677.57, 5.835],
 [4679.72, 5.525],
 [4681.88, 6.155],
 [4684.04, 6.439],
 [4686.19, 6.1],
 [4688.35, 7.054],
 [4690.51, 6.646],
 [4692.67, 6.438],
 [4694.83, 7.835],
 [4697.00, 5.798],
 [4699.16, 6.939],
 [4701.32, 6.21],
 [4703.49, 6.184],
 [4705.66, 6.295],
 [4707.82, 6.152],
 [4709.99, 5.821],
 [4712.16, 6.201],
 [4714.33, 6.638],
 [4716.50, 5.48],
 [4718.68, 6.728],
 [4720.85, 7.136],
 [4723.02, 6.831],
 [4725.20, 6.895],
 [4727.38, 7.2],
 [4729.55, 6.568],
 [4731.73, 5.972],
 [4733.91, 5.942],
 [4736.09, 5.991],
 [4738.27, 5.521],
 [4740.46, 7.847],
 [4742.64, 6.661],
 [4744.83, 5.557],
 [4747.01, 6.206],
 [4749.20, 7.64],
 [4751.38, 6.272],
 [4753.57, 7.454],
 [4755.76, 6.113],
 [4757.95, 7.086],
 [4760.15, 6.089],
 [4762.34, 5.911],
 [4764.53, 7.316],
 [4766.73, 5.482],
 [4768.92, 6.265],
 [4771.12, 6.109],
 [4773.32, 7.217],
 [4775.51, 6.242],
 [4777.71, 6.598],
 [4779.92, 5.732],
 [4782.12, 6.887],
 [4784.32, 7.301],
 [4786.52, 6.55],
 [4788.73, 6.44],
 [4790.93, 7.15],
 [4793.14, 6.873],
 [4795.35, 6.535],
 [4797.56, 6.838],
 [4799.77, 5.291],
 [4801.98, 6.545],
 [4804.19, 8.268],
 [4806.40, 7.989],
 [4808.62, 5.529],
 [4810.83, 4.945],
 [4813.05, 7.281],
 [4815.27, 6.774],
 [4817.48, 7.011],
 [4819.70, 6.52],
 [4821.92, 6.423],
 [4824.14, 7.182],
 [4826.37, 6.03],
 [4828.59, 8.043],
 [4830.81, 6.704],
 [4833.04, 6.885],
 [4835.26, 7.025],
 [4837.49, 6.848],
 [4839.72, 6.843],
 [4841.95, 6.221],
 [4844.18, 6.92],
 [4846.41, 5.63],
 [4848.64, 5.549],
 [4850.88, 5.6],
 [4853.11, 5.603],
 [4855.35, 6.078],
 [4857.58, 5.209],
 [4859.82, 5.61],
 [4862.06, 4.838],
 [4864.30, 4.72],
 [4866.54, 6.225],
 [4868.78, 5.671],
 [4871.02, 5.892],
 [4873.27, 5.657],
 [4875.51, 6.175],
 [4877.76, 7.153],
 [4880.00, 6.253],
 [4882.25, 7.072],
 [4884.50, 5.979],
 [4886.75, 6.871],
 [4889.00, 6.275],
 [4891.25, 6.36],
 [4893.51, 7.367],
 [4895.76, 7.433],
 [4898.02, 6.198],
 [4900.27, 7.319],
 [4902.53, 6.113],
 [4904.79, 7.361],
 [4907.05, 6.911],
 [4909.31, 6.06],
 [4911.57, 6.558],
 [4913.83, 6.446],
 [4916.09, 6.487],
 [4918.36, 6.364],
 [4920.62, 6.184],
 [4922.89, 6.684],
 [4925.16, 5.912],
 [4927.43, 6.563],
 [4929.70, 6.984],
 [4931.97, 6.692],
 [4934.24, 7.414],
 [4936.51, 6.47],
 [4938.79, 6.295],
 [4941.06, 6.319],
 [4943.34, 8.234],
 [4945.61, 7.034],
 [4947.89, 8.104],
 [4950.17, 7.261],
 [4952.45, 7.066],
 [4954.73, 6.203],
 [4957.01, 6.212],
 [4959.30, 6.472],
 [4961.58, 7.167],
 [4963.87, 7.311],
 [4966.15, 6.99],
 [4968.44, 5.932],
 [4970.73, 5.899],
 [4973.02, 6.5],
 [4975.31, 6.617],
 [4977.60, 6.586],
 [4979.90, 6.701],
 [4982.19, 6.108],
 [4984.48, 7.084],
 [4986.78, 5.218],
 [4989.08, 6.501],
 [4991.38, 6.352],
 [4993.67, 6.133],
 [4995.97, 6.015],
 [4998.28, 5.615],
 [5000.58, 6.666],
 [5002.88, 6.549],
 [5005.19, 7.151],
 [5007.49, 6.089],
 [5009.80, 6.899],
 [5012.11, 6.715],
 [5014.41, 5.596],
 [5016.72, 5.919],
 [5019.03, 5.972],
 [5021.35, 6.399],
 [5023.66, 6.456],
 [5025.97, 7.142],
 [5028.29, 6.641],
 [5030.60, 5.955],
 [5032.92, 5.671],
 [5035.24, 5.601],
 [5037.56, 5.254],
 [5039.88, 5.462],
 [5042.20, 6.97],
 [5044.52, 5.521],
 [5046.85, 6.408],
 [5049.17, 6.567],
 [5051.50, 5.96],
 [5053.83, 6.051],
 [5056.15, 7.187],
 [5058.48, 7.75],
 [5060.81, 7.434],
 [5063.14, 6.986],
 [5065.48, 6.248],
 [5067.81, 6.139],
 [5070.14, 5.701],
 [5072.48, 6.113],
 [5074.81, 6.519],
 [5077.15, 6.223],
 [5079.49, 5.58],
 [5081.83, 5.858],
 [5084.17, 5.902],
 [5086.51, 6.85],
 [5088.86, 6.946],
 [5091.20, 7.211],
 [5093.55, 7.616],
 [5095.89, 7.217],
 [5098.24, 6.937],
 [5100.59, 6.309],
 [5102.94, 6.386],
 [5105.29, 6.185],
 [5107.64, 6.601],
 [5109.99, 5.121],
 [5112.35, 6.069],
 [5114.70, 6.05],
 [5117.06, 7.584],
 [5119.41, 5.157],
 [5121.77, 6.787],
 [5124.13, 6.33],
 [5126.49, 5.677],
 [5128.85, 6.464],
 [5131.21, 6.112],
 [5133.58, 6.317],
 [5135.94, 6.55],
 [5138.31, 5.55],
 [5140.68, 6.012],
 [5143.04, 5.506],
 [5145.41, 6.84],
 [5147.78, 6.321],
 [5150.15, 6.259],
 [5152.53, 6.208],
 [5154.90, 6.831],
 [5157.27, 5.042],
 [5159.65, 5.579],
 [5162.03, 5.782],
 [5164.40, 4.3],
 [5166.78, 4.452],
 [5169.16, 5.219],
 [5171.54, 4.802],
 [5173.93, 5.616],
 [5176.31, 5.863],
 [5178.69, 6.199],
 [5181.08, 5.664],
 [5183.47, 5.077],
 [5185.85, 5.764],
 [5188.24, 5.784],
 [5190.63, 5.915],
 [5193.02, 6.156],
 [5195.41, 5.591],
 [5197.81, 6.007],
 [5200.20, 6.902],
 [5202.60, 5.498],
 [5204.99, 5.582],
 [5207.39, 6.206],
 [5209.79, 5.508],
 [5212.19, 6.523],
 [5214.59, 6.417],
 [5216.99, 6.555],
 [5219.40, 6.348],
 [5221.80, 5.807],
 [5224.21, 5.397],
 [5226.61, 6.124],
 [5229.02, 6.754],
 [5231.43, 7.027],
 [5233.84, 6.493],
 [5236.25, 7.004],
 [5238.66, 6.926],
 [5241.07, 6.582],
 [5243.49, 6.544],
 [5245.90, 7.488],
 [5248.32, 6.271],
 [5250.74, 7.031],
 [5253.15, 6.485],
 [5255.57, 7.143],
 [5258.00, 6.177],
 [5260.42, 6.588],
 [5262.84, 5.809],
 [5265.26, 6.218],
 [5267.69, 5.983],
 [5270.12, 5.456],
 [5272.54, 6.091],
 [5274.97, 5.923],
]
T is -0.05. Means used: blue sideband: 6.44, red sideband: 5.72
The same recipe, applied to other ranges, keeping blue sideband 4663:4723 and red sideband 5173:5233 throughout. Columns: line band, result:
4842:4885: 0.05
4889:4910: -0.10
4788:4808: -0.11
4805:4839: -0.10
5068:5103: -0.07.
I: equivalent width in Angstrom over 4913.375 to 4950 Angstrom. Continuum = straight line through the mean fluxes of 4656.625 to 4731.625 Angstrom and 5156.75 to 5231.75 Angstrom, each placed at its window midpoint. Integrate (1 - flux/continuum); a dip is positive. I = -4.0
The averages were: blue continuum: 6.4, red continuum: 5.79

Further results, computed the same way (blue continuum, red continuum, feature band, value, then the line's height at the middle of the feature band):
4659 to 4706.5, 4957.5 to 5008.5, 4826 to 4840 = -1.3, 6.38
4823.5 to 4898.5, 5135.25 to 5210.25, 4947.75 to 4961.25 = -1.5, 6.13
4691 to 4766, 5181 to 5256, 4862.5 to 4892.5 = 1.3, 6.43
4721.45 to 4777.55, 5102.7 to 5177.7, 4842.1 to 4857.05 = 1.1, 6.35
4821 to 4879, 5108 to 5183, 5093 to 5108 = -2.0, 5.92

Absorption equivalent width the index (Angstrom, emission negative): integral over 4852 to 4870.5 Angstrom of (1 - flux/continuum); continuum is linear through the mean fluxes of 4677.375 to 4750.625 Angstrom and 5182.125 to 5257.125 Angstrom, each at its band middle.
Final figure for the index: 2.6 Angstrom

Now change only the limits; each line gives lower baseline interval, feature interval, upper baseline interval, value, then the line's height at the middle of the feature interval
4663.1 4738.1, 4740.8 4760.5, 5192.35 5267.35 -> -1.1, 6.29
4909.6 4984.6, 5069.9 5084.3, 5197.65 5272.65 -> 1.2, 6.53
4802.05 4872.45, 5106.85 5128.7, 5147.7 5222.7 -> -1.0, 5.9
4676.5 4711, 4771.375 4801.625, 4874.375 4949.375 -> -0.3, 6.5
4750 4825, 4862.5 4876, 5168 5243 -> 1.7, 6.49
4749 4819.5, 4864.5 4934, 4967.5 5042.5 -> -0.9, 6.42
